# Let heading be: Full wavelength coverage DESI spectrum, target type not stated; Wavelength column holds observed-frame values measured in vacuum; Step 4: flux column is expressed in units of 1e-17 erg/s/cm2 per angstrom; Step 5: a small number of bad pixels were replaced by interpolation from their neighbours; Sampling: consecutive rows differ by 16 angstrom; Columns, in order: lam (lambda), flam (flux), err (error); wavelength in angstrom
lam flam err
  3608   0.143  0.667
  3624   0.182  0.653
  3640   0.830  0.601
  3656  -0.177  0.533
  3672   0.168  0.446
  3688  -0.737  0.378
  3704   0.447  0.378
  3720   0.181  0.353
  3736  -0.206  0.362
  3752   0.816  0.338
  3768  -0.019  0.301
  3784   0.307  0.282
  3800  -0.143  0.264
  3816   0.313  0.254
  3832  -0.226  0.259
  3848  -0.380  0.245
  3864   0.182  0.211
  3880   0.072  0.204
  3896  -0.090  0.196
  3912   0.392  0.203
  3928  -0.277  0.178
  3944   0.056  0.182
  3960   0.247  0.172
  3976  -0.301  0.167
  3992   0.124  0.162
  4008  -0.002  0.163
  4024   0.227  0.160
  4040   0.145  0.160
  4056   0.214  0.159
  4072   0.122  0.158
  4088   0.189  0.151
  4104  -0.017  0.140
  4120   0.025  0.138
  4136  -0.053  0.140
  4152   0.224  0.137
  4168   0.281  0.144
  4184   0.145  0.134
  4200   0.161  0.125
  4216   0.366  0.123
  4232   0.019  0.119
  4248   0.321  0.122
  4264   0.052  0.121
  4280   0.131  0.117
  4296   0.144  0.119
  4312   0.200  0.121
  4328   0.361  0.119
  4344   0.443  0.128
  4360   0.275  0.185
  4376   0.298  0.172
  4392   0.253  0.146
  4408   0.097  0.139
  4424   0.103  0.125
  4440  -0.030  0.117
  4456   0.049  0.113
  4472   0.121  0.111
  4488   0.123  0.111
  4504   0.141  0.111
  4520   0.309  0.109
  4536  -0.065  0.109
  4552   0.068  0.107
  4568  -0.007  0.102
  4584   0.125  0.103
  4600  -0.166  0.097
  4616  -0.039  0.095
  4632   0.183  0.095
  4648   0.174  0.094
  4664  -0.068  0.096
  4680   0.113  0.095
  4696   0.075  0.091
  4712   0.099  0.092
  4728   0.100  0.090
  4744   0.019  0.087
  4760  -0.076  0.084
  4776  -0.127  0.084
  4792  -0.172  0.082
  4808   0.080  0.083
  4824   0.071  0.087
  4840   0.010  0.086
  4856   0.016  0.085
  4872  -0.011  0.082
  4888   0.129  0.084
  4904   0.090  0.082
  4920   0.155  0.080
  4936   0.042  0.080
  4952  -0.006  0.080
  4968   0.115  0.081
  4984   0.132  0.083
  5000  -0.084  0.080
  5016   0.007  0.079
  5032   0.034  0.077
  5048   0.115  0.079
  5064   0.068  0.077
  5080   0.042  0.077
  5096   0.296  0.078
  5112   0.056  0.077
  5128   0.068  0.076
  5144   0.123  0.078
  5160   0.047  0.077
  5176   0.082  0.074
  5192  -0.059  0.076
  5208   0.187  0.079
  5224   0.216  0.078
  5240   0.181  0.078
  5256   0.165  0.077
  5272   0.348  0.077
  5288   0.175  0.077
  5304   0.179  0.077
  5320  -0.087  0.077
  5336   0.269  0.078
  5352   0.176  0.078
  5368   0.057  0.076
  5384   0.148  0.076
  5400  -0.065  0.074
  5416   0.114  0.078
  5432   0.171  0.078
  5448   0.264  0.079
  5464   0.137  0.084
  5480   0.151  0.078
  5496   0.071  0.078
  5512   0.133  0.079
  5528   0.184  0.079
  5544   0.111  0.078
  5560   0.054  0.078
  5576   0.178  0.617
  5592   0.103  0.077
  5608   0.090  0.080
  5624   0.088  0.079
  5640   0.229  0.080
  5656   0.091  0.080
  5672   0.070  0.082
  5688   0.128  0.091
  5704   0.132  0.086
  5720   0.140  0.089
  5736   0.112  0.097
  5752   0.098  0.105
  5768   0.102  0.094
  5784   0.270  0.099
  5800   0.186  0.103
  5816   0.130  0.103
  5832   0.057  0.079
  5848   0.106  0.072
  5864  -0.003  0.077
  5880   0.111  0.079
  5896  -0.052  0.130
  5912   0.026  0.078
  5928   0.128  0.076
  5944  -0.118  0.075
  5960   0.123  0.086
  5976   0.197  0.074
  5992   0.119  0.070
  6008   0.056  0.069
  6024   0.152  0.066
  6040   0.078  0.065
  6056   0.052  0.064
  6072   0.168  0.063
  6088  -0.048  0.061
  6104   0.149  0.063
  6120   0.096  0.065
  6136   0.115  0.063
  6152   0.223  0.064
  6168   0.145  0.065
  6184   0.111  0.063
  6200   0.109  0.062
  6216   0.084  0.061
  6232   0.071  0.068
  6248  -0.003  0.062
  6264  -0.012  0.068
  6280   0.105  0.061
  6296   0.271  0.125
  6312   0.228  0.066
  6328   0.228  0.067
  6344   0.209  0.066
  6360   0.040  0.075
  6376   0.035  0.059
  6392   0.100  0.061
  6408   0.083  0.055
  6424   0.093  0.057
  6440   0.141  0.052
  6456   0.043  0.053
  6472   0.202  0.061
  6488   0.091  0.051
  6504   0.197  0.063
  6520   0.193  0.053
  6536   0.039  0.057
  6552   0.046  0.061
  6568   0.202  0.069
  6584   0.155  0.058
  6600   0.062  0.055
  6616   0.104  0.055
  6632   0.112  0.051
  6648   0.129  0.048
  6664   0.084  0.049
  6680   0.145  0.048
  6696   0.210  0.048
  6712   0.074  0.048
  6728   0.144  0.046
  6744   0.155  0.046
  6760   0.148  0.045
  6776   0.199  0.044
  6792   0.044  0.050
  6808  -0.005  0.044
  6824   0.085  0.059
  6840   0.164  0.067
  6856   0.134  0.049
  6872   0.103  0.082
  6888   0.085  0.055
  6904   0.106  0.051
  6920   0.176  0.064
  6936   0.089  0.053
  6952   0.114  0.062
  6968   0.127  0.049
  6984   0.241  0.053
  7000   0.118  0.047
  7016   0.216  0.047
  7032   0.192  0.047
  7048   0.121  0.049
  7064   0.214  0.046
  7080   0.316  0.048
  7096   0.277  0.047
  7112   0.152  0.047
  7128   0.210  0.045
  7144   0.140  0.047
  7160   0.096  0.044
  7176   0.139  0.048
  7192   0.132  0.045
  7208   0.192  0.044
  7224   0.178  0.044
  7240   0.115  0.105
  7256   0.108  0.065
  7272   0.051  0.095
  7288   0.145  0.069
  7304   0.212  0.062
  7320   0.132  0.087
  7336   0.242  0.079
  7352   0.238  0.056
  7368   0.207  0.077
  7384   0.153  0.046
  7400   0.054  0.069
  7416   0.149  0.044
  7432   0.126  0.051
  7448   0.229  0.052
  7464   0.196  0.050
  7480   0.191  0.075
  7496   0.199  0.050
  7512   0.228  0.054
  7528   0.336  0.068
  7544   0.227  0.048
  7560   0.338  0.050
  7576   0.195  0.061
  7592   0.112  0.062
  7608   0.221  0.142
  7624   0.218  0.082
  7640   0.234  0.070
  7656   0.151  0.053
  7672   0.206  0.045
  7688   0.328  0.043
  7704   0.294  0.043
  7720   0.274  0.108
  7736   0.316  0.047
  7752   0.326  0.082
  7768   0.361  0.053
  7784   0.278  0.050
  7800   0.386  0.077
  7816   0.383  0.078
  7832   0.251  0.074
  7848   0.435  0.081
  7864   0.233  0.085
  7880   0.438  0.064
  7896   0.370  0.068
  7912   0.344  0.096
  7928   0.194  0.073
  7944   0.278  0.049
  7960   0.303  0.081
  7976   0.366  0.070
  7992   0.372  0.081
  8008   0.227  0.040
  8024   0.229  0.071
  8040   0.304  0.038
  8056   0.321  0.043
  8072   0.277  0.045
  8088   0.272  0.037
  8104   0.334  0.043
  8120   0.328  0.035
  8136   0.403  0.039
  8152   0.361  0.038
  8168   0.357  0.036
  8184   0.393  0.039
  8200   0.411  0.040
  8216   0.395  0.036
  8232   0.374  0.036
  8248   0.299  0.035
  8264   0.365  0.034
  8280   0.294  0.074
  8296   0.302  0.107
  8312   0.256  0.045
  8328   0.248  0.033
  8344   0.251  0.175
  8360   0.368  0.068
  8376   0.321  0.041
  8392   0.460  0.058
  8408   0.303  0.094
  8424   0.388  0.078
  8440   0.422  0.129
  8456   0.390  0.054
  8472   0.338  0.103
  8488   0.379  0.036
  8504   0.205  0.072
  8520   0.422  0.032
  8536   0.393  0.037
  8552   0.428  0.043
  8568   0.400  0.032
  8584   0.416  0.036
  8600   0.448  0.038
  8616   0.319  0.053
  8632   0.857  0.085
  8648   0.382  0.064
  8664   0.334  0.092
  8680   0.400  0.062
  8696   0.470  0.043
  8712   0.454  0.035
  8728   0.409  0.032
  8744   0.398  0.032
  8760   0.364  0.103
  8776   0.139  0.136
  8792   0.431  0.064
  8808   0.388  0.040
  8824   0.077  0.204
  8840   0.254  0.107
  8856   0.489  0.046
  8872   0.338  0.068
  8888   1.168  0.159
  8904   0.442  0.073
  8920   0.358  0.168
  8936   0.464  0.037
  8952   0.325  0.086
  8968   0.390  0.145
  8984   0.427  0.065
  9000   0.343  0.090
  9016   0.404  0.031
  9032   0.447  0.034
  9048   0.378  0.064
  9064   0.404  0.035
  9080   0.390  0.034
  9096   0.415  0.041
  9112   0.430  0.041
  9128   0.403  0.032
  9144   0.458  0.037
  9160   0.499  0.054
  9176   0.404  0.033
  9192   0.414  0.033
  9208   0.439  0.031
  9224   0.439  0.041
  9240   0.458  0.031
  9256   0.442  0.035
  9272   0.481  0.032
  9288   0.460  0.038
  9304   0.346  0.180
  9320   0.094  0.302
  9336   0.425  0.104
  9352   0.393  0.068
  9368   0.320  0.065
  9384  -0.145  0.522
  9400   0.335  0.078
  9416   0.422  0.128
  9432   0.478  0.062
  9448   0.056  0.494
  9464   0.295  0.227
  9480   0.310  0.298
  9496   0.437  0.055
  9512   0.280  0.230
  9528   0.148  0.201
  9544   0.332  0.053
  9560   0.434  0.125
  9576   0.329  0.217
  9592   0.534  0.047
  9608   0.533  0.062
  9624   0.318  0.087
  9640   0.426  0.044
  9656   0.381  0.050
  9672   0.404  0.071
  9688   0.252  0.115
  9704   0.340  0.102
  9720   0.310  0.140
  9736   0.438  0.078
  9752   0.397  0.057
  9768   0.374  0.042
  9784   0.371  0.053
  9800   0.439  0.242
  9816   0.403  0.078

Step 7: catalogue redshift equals 0.93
